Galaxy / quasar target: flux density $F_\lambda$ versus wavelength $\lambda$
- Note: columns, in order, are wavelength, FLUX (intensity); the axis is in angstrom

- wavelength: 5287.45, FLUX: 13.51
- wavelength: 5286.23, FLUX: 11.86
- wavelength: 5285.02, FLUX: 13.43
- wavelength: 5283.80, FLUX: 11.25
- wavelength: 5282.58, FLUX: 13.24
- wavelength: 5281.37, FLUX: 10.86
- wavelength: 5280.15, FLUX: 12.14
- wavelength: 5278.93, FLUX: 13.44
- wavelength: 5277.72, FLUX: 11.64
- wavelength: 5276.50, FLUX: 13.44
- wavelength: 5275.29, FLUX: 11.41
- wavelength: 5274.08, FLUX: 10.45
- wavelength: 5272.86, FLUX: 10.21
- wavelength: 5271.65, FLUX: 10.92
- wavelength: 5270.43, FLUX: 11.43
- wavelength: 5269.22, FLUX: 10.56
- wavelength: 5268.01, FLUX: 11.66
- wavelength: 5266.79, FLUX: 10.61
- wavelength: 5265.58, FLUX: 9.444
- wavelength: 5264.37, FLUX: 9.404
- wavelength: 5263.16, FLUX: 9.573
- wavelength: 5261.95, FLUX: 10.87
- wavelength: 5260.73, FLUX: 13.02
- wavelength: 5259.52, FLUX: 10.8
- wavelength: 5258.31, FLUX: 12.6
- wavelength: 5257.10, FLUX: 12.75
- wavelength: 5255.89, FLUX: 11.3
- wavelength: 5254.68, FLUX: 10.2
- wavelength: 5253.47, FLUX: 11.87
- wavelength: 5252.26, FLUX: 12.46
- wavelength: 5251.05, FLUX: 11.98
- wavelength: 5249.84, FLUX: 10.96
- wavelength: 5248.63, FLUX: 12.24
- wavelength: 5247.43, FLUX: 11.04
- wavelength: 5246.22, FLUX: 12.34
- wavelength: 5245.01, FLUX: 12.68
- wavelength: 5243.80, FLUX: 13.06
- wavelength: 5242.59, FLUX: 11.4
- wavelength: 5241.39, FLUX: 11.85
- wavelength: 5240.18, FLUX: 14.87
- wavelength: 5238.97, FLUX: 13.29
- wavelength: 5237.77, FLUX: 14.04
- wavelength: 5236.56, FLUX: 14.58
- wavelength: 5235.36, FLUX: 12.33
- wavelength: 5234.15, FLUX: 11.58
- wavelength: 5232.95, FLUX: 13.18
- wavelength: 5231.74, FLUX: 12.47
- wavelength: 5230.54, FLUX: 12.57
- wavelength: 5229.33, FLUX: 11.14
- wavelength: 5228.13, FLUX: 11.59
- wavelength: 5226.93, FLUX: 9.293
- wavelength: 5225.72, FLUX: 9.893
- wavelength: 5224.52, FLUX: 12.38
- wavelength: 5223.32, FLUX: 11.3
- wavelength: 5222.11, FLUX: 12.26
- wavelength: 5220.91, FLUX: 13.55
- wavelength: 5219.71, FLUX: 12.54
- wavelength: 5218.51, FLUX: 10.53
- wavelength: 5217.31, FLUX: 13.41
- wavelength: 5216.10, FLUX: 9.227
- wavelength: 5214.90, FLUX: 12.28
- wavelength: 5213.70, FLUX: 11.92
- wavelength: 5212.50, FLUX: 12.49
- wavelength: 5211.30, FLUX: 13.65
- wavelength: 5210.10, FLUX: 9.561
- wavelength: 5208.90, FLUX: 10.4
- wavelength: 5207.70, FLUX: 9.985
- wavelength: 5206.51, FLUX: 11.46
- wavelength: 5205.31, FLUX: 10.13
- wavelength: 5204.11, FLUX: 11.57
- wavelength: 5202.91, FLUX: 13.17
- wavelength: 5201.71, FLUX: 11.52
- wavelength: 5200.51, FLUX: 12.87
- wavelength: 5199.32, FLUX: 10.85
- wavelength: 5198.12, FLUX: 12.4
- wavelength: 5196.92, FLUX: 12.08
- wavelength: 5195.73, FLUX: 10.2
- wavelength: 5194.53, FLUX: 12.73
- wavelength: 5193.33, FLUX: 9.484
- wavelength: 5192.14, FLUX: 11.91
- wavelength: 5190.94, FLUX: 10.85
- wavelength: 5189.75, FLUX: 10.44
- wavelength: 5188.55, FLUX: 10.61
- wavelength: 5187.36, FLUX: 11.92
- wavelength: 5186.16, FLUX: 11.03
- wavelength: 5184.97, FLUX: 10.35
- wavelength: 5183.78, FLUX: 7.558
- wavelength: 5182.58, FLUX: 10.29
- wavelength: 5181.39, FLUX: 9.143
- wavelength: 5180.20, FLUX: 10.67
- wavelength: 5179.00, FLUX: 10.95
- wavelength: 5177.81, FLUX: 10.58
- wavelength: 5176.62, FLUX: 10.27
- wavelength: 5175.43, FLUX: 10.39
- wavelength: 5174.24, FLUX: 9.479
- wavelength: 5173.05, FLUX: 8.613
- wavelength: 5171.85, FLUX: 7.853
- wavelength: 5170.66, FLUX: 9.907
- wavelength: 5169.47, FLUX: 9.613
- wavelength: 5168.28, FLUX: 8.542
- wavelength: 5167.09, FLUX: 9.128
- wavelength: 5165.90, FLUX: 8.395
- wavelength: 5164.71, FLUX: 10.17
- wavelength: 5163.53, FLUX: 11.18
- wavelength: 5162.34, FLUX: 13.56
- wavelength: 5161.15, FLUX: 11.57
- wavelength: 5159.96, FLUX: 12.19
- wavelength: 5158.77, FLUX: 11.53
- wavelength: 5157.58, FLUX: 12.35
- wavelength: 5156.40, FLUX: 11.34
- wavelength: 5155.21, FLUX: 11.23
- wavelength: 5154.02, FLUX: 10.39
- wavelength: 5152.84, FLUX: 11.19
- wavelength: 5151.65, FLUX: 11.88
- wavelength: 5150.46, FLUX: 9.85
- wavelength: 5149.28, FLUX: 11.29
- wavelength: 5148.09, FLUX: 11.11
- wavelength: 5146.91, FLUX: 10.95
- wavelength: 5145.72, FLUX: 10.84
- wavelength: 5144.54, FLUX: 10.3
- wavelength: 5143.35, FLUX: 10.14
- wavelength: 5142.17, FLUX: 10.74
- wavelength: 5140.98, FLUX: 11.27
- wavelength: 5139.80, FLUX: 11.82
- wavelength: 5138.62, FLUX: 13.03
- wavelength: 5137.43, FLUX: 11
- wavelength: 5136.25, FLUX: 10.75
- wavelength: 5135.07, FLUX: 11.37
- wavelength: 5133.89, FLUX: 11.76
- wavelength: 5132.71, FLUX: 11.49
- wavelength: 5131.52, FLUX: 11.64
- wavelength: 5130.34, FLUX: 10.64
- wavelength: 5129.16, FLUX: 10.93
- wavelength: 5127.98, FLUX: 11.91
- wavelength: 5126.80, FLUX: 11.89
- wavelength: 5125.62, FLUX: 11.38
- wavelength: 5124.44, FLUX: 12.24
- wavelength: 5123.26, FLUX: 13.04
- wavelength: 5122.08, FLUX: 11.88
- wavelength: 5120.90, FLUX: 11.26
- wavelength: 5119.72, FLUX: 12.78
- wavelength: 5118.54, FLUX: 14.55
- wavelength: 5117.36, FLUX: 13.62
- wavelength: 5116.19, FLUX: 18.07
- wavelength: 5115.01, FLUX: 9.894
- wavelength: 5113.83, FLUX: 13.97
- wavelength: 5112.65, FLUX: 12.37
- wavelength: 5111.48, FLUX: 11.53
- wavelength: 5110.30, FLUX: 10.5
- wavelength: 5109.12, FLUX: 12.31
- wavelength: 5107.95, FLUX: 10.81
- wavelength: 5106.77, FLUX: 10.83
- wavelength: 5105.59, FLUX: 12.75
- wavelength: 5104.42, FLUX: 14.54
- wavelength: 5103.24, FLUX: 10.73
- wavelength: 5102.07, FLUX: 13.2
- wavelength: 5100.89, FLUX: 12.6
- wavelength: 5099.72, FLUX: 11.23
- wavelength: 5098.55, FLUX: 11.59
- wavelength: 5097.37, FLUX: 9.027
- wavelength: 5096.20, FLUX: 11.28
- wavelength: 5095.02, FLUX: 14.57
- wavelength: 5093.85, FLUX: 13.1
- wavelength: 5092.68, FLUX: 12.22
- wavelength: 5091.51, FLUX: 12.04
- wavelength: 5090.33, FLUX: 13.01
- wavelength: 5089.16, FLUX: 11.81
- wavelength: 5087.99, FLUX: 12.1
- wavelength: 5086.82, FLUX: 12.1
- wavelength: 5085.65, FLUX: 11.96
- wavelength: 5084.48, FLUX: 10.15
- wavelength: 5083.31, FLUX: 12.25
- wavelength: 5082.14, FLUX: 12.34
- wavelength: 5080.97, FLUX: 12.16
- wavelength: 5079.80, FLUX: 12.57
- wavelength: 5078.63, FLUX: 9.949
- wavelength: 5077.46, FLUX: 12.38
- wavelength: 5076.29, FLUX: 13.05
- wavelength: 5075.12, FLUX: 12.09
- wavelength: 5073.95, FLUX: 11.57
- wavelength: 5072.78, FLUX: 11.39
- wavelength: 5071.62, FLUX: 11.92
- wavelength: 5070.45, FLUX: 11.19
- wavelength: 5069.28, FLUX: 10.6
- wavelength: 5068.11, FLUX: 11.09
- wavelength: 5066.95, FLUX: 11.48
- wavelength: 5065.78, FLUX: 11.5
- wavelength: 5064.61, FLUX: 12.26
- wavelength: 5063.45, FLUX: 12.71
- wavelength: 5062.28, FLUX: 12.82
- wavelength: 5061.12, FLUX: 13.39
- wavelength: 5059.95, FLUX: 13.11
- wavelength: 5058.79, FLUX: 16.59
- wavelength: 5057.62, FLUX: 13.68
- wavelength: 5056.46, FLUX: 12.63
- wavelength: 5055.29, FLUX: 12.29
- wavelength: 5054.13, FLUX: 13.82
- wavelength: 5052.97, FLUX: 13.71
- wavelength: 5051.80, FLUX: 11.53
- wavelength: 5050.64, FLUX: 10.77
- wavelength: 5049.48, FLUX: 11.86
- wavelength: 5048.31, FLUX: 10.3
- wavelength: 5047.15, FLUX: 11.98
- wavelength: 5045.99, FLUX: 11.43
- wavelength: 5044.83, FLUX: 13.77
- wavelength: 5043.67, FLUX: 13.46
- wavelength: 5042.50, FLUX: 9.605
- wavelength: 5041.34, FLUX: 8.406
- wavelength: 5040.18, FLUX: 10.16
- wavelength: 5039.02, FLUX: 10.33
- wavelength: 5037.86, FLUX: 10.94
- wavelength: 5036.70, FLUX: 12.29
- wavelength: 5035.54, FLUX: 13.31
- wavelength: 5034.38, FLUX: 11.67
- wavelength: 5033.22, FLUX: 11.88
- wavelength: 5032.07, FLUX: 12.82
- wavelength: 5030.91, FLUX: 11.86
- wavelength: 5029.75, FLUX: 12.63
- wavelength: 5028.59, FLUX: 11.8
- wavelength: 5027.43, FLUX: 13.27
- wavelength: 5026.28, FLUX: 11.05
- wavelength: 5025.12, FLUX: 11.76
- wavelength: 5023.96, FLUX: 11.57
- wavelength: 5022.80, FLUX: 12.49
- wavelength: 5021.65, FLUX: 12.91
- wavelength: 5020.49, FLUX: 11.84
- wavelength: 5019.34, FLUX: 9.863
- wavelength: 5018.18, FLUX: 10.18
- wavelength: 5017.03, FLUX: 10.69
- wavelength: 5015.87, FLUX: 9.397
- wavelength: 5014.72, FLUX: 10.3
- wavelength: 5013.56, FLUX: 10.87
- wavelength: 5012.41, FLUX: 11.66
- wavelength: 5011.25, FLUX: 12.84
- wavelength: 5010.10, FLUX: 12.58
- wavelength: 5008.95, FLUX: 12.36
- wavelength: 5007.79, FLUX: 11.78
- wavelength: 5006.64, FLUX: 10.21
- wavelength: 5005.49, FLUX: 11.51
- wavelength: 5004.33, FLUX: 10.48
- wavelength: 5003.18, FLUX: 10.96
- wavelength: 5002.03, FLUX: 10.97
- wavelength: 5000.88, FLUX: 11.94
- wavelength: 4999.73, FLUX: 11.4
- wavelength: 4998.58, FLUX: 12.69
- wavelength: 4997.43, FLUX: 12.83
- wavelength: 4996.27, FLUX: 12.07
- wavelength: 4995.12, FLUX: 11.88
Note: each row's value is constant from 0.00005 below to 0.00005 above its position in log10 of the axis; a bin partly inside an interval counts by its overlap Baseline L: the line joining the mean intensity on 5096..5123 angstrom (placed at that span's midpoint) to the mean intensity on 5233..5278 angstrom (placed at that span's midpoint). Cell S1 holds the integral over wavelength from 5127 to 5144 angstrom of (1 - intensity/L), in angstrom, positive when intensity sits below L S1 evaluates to 1.17 angstrom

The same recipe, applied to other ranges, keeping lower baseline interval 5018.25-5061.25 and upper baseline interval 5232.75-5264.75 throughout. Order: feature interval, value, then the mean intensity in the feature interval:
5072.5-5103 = 0.17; 12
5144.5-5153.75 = 0.86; 11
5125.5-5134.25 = 0.44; 11.4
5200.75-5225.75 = 0.91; 11.6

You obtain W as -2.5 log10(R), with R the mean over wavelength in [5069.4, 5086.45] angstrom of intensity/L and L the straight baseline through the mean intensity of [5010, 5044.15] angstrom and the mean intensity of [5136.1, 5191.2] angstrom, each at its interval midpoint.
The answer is -0.06 mag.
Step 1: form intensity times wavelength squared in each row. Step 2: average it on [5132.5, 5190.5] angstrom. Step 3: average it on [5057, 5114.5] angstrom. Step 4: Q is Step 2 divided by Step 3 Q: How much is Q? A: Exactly 0.90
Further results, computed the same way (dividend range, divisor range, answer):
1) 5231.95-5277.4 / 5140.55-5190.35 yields 1.16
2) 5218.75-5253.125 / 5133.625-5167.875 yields 1.14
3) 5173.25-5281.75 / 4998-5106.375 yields 1.03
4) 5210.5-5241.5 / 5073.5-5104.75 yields 1.07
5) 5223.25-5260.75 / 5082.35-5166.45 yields 1.08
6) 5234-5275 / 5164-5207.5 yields 1.15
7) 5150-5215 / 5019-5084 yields 0.95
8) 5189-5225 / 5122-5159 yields 1.05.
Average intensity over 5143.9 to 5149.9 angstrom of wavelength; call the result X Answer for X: 10.9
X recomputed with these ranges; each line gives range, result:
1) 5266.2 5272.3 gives 11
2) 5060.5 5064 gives 13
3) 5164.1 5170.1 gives 9.2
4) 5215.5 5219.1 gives 11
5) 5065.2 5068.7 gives 11.4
